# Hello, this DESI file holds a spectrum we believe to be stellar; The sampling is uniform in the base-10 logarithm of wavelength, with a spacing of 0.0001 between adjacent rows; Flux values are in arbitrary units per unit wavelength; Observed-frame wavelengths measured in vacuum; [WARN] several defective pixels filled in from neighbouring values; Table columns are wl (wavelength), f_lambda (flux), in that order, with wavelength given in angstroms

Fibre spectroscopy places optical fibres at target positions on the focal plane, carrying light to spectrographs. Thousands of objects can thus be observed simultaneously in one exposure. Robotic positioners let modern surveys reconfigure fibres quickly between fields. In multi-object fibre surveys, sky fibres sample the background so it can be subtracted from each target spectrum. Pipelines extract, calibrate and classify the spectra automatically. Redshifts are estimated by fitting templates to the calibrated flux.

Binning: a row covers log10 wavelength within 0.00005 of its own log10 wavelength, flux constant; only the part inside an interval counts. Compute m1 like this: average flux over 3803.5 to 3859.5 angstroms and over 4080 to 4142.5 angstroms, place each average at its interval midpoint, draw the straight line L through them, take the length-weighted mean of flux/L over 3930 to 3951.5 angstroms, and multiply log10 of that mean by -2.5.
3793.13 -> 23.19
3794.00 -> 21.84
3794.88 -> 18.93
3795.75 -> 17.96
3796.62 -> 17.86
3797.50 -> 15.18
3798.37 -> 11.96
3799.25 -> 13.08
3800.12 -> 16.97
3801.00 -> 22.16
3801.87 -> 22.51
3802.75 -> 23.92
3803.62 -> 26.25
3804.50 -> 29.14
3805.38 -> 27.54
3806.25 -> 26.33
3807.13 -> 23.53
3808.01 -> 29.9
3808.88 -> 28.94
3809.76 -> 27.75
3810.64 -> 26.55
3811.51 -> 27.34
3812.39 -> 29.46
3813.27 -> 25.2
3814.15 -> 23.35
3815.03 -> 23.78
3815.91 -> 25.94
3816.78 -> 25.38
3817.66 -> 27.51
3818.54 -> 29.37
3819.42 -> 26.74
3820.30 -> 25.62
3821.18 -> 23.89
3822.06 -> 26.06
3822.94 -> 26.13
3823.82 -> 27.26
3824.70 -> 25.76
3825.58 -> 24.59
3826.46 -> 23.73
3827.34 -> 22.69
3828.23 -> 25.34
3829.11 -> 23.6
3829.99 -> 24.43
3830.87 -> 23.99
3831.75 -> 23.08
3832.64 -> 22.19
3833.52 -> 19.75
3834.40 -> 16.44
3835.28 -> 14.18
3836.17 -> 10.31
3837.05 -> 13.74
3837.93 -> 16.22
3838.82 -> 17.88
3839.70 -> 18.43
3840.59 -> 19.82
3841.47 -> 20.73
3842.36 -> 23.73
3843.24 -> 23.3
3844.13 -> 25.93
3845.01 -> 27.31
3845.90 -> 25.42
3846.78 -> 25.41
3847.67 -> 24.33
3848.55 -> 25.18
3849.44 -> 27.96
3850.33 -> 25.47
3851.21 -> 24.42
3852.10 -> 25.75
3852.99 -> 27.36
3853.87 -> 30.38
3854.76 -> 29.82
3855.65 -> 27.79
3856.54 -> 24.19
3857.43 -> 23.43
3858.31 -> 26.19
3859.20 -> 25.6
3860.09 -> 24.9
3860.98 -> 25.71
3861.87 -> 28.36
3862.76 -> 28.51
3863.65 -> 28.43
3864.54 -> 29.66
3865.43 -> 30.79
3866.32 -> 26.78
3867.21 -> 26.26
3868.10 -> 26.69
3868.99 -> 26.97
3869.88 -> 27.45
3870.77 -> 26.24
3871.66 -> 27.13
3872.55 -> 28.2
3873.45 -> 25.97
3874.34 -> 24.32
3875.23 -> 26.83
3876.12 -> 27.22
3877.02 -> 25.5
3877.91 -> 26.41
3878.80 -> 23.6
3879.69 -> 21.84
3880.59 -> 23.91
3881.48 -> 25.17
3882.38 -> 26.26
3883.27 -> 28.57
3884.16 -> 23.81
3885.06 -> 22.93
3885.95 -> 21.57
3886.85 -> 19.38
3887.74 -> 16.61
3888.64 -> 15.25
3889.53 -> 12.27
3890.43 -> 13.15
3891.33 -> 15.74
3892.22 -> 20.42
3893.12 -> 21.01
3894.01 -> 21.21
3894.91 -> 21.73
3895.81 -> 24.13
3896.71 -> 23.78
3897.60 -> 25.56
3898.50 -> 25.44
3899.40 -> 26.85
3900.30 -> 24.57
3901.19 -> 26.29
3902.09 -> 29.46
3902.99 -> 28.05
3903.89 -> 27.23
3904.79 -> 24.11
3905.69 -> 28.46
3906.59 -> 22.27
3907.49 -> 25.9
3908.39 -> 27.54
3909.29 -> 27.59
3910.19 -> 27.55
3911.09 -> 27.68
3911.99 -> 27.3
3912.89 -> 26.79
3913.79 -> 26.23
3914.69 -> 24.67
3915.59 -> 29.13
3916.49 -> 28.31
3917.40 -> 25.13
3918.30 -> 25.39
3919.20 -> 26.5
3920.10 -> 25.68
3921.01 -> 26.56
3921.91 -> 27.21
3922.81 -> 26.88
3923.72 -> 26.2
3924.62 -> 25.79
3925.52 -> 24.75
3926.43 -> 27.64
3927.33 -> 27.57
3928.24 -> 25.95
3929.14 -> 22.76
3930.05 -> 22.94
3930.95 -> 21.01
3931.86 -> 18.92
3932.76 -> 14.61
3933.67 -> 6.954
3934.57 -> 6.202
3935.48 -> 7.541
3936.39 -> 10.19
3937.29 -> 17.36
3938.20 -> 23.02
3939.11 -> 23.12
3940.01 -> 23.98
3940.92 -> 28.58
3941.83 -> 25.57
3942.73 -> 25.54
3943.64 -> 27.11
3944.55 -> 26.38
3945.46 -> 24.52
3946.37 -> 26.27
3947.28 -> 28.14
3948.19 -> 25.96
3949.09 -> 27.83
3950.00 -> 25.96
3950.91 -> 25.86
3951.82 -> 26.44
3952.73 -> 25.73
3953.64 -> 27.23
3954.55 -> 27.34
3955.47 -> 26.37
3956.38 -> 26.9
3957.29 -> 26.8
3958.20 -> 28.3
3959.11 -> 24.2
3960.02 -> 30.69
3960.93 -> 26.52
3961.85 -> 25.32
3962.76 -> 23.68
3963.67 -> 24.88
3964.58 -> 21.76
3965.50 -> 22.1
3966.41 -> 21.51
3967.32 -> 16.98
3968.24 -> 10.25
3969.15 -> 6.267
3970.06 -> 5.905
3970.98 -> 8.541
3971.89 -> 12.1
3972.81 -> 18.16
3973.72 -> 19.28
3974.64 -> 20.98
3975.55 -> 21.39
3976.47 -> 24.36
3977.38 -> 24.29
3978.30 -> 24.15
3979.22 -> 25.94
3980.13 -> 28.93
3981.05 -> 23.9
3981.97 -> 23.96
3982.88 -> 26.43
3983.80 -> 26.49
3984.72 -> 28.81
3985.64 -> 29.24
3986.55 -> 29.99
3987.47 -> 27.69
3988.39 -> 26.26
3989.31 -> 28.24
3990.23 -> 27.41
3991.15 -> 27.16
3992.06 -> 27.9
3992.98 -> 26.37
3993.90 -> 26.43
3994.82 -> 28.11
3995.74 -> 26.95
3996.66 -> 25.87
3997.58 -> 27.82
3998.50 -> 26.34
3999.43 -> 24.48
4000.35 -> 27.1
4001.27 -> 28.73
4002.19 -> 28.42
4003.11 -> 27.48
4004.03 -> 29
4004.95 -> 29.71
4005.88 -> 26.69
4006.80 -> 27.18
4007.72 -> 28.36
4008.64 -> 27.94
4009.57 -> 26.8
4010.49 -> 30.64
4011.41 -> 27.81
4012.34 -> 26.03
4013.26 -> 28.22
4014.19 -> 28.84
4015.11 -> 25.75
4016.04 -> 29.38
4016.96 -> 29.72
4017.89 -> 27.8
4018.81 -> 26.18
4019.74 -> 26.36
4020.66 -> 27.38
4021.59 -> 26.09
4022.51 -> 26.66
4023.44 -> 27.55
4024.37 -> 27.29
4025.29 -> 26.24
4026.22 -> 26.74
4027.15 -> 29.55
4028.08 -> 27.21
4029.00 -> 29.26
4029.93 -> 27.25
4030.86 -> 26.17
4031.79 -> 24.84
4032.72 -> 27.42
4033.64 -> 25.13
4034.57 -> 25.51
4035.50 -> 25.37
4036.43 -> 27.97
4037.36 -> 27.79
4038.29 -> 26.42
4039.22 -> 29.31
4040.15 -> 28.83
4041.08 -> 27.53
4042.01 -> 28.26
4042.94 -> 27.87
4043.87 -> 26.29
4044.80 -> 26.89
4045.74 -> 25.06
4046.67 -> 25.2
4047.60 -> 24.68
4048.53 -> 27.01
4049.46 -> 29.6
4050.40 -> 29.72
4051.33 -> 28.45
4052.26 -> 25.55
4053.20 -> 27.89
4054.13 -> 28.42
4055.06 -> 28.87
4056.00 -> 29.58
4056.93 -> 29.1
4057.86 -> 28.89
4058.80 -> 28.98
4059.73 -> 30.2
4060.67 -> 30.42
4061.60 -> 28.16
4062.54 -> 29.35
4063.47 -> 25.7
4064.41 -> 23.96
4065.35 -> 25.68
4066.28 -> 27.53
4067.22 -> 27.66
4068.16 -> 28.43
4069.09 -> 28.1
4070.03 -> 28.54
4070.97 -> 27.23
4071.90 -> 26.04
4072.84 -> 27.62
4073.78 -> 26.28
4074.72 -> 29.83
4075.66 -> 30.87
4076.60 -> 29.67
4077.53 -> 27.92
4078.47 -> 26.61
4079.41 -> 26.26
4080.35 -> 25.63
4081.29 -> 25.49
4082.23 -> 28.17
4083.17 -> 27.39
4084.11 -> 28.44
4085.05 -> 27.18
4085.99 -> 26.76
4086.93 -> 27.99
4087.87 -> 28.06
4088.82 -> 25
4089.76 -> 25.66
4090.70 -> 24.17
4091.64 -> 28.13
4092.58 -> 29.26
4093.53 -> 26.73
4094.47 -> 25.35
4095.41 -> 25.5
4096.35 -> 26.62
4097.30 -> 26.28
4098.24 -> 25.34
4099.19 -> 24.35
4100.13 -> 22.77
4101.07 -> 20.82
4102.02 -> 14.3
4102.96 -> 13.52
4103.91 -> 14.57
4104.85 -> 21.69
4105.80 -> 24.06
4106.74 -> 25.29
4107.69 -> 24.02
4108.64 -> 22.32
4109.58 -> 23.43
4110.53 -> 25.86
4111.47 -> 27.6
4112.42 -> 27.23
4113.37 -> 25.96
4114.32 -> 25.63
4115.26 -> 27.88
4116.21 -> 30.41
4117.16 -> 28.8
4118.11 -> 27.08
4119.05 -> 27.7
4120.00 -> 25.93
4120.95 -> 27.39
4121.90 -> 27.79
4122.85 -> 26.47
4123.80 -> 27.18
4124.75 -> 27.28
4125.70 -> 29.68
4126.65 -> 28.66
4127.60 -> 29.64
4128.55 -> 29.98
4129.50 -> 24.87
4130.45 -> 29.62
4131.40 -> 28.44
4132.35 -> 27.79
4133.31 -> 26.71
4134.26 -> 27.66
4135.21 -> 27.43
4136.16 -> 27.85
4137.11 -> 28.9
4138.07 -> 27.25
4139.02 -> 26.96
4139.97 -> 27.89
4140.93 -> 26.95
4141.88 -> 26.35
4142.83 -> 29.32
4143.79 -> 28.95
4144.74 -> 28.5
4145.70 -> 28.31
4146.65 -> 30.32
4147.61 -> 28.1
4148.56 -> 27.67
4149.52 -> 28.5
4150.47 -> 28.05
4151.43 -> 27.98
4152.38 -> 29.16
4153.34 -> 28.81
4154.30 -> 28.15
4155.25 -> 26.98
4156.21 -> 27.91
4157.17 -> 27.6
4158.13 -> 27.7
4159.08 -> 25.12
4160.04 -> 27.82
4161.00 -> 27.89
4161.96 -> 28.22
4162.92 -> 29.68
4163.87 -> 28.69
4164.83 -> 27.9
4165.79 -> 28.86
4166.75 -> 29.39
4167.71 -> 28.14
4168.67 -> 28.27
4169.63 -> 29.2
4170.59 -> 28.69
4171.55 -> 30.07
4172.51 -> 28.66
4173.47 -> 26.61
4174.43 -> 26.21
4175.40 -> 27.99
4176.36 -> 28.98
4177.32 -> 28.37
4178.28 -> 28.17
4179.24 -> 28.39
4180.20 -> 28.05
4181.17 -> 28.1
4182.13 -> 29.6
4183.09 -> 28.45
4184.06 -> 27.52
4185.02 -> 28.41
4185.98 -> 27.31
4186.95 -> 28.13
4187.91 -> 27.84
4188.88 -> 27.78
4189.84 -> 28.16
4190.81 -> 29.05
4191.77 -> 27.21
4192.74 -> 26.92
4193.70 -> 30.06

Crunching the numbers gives 0.17 mag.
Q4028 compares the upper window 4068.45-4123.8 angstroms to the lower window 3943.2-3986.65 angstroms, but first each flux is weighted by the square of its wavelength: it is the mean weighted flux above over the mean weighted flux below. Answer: 1.18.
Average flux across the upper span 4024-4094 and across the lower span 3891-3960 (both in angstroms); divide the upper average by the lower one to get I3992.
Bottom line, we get 1.12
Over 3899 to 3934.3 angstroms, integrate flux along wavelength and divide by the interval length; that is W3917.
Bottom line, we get 25.1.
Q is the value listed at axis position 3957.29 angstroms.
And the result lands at 26.8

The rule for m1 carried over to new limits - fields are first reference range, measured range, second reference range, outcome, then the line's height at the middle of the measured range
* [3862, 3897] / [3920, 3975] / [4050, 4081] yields 0.15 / 25.4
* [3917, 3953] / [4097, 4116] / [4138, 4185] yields 0.16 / 27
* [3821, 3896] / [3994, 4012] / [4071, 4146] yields -0.10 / 25.3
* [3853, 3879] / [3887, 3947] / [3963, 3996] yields 0.08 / 25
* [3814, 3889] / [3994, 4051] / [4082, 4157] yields -0.06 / 25.8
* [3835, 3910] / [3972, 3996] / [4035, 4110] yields 0.00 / 25.5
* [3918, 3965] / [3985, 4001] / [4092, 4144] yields -0.11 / 24.6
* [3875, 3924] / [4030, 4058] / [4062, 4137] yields -0.06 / 25.8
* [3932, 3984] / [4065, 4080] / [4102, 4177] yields -0.10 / 25.3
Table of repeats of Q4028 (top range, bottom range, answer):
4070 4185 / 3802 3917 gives 1.25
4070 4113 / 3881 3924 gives 1.15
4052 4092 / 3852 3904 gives 1.23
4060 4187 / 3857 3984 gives 1.26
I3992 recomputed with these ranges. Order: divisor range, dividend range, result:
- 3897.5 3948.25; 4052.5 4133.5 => 1.10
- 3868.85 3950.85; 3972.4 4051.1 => 1.12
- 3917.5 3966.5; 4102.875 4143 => 1.11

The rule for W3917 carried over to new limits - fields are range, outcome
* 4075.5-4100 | 26.8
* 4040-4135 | 26.7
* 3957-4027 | 25.2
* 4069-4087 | 27.6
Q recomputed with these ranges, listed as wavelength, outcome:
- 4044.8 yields 26.89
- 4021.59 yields 26.09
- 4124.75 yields 27.28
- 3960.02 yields 30.69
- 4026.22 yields 26.74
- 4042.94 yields 27.87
